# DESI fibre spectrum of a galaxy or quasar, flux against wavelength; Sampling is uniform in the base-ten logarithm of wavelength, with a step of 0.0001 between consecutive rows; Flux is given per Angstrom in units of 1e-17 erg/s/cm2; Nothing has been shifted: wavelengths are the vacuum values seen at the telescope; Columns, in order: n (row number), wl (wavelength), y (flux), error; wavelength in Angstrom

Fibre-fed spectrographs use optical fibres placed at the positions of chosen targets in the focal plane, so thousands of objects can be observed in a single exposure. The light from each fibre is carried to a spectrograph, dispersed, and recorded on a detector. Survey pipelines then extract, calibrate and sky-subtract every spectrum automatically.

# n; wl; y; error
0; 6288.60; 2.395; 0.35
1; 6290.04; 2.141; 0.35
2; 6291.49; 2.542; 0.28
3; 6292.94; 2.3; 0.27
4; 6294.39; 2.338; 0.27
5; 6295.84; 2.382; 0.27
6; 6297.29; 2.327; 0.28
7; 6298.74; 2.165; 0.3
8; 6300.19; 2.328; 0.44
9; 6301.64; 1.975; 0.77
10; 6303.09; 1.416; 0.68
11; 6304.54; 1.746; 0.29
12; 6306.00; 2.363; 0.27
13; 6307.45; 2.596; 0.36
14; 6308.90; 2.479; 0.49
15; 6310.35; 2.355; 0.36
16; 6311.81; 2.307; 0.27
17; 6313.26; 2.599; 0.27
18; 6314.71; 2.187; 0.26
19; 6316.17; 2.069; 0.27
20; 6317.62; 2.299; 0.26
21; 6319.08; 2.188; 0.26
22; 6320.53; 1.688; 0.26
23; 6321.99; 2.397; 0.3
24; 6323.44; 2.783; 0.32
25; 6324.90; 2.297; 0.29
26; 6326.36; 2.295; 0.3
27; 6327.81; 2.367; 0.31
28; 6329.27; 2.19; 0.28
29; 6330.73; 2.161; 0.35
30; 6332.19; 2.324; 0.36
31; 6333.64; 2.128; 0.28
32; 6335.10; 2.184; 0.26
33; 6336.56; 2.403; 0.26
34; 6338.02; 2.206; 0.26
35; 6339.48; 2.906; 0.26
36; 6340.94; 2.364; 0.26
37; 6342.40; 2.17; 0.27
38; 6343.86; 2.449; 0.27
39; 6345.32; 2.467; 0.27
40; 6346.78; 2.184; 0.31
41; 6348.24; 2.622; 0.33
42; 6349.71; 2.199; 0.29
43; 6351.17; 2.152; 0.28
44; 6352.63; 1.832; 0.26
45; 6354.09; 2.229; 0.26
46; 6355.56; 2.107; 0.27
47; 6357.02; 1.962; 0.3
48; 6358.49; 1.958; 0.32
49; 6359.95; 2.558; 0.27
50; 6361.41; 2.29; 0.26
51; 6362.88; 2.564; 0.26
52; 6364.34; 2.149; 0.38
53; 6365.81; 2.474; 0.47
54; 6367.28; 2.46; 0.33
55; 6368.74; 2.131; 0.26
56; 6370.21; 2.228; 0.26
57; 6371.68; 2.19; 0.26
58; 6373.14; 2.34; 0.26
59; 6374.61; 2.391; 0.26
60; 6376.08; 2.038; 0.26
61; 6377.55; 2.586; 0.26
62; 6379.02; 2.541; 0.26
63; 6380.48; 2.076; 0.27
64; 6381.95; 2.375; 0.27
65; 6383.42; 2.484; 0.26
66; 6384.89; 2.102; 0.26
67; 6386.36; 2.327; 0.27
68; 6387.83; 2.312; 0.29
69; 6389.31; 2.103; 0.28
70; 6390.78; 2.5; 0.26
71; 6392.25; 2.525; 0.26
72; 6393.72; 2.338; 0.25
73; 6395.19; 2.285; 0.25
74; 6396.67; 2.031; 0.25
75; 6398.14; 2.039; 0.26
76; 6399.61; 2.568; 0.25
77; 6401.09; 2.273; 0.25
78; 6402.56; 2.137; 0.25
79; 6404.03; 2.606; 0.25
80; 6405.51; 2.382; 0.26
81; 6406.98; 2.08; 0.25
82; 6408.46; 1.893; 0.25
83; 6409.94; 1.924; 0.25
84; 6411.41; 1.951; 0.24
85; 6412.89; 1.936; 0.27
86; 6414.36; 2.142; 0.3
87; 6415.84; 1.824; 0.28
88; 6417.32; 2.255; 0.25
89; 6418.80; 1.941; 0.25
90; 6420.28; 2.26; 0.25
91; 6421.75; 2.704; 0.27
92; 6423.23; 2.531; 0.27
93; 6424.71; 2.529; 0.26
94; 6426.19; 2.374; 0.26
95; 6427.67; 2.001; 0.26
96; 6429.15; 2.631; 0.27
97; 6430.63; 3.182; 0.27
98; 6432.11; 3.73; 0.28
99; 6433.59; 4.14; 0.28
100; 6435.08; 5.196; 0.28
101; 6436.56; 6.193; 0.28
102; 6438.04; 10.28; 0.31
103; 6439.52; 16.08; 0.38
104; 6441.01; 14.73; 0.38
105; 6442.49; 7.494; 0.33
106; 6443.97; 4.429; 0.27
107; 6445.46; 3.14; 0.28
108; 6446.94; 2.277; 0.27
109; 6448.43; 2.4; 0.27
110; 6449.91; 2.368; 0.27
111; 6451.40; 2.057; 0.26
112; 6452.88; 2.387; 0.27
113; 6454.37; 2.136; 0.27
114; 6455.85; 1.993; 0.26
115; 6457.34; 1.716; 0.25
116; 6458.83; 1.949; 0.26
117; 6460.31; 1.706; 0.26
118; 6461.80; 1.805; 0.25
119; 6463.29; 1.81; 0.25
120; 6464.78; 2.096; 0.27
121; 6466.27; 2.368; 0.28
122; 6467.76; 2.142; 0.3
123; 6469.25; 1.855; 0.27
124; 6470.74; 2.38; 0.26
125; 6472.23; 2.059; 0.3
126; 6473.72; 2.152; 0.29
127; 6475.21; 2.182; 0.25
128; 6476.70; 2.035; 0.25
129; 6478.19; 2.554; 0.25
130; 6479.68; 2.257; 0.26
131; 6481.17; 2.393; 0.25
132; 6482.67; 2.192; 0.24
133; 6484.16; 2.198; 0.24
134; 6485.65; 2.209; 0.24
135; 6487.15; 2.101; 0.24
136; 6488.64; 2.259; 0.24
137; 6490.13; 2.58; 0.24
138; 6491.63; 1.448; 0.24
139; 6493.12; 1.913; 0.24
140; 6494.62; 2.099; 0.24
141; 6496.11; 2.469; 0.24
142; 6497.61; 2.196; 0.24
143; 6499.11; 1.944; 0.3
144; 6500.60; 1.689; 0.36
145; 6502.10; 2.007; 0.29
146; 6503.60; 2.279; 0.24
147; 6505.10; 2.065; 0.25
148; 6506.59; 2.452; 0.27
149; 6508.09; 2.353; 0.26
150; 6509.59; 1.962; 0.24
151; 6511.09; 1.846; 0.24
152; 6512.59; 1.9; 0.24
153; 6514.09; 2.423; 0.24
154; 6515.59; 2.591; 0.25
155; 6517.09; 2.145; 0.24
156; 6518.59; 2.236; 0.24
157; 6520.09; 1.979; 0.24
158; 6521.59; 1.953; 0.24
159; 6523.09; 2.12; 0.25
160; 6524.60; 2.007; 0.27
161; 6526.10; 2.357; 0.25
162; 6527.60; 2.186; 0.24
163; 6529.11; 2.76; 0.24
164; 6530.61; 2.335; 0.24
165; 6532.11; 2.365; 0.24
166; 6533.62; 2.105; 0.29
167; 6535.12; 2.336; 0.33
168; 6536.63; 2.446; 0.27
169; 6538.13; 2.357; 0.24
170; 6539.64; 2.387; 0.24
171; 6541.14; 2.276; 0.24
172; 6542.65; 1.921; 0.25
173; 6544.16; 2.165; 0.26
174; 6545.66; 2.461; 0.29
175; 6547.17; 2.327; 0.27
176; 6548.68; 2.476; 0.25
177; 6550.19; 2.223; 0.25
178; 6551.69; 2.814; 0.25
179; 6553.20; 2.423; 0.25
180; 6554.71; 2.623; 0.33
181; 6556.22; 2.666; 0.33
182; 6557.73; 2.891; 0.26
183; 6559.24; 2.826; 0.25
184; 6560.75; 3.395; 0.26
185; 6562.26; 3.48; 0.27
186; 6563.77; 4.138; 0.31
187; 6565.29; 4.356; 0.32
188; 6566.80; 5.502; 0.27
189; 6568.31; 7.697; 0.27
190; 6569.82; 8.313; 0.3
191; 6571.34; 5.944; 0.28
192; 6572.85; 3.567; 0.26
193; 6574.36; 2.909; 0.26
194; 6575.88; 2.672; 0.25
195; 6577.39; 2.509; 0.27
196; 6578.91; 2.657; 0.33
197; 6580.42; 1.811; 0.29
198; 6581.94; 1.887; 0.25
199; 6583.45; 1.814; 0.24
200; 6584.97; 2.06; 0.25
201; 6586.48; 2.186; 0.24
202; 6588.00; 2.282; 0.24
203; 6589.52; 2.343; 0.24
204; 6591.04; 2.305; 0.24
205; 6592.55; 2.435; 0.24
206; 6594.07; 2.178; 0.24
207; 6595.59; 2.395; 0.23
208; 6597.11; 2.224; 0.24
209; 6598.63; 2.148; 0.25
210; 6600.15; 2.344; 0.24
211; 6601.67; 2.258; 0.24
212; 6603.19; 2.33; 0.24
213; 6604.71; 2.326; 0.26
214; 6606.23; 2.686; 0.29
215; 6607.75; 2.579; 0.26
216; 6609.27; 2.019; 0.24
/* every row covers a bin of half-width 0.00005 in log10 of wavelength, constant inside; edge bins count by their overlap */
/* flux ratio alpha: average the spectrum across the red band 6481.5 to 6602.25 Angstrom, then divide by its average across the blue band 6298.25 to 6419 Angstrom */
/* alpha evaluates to 1.15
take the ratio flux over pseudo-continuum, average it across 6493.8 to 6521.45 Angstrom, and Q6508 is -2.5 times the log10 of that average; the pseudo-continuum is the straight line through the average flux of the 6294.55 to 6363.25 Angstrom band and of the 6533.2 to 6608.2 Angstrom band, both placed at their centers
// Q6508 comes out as 0.26 mag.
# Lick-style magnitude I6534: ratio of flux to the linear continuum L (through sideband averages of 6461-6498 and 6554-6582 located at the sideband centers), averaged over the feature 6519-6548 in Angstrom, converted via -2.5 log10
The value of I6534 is 0.37 mag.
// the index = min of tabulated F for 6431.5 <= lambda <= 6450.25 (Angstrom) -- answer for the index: 2.277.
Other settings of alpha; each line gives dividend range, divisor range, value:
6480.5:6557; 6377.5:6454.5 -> 0.68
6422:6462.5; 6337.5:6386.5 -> 1.82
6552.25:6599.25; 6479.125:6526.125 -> 1.49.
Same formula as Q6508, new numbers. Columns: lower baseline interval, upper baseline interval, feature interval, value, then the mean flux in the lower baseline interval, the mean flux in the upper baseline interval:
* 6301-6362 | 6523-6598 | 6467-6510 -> 0.23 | 2.25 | 2.86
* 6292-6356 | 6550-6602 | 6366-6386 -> 0.06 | 2.26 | 3.11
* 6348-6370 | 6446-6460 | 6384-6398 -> -0.03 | 2.24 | 2.14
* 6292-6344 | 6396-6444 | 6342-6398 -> 0.31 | 2.27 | 3.83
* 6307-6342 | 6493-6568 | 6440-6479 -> -0.23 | 2.32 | 2.5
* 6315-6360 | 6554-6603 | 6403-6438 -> -0.12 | 2.26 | 3.14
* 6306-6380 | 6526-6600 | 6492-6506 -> 0.30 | 2.3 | 2.88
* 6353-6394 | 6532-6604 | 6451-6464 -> 0.29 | 2.29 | 2.88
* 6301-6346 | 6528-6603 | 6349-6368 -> 0.06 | 2.27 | 2.87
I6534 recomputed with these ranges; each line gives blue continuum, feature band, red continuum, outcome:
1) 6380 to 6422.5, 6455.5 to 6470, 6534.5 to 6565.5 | 0.236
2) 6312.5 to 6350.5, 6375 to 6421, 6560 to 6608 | 0.138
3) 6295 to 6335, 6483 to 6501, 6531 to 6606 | 0.261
